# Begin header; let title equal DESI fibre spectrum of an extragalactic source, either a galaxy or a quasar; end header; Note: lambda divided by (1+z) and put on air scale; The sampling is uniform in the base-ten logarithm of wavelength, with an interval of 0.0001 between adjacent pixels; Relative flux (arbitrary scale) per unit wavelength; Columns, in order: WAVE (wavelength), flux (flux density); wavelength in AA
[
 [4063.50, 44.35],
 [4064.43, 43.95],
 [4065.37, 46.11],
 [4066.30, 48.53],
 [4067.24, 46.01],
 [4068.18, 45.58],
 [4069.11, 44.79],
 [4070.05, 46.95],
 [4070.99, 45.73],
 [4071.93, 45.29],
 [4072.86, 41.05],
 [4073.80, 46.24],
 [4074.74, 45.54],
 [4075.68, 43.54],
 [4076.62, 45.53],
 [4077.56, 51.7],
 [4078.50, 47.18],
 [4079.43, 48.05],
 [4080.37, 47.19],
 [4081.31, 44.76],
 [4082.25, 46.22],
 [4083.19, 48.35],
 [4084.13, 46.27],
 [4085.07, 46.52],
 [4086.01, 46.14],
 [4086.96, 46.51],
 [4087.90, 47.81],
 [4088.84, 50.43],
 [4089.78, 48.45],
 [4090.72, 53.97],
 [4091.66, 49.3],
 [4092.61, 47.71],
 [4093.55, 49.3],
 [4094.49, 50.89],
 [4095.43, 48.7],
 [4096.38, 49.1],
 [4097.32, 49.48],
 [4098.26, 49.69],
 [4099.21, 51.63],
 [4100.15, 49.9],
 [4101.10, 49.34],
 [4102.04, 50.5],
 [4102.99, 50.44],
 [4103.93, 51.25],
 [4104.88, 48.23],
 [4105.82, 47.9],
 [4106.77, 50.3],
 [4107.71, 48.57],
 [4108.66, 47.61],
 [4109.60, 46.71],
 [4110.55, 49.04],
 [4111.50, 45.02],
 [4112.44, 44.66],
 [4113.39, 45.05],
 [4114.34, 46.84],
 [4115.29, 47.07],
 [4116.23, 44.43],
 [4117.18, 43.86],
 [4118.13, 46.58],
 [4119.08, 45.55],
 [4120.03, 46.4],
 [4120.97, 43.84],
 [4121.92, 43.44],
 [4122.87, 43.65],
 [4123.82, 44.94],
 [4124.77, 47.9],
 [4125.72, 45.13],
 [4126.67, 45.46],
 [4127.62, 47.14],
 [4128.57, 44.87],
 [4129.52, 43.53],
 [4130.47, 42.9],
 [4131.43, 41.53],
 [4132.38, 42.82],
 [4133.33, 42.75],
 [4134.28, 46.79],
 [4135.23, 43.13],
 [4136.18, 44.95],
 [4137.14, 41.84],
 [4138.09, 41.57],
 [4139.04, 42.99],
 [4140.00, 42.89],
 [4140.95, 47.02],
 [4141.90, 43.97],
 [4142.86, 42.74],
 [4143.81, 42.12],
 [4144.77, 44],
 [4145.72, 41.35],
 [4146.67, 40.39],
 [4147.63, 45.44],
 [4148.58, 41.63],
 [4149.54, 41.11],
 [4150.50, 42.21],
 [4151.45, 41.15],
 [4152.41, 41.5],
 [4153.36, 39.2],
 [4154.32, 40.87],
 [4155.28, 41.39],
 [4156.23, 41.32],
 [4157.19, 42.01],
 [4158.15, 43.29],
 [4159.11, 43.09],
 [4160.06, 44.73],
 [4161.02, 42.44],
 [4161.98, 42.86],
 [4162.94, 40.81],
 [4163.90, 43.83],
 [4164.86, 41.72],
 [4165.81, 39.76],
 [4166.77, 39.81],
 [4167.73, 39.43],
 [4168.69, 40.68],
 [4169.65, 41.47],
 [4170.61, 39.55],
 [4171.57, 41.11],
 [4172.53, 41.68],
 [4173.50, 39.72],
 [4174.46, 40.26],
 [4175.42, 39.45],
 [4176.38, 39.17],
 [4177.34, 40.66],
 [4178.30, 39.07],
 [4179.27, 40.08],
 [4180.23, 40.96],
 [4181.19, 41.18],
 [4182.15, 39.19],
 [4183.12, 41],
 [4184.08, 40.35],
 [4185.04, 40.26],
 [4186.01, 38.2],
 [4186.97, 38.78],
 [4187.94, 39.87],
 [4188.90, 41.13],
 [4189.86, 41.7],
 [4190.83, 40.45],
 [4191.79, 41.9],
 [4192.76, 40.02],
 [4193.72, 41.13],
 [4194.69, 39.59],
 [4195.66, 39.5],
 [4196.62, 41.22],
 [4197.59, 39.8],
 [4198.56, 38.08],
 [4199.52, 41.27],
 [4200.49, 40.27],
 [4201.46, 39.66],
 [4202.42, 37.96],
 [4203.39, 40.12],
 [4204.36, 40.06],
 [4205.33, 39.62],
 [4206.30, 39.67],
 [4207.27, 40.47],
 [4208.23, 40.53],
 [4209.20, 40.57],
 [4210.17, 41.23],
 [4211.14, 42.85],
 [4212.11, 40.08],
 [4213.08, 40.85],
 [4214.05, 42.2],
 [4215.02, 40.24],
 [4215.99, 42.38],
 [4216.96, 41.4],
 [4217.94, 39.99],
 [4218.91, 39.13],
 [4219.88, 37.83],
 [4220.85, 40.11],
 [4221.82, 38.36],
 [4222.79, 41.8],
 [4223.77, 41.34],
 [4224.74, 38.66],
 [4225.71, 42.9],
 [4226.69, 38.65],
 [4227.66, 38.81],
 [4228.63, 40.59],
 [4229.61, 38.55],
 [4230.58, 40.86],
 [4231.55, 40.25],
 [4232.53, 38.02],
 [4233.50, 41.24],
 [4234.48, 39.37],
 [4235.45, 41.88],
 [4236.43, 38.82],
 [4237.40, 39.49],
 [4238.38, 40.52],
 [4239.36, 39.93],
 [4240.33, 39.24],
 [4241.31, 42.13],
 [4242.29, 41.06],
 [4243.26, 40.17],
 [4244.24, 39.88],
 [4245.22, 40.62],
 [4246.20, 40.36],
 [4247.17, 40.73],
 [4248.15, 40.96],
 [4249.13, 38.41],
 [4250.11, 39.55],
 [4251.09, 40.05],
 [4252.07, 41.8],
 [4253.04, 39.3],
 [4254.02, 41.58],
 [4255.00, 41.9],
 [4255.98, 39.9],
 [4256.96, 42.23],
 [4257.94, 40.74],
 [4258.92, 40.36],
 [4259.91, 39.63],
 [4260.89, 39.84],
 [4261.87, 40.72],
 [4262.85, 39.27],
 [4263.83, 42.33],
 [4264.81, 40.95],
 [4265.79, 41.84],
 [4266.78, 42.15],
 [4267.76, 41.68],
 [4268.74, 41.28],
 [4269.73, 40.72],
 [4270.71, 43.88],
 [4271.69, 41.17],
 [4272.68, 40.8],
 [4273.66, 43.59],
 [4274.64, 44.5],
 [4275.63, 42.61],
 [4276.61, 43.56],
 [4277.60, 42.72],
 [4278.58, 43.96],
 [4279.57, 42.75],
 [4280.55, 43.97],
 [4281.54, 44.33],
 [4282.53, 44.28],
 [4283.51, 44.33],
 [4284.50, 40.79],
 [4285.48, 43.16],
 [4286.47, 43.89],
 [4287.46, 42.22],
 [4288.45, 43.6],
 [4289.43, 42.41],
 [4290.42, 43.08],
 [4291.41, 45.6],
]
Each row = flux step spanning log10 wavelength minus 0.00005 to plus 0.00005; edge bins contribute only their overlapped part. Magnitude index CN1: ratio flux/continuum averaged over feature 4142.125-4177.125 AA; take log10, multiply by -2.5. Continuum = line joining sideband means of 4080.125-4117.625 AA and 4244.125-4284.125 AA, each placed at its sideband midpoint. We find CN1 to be 0.106 mag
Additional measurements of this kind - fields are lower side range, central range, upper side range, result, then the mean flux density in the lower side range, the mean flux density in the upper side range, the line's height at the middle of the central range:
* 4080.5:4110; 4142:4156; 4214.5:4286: 0.105 mag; 48.8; 41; 46.1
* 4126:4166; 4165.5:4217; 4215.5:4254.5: 0.030 mag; 42.8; 40.2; 41.5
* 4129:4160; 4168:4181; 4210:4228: 0.039 mag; 42.6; 40.5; 41.8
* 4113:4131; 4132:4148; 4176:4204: 0.012 mag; 45.2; 40.1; 43.8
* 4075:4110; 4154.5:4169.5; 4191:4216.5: 0.043 mag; 48.5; 40.4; 43.5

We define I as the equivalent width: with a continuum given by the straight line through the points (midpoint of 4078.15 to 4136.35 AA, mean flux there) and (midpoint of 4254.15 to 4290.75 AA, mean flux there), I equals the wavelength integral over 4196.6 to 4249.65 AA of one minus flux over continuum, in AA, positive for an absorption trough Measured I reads 4.2 AA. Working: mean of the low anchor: 47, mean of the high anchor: 42.2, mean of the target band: 40.2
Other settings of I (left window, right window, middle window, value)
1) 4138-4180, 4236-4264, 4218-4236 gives 0.3 AA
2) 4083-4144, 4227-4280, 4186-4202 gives 1.1 AA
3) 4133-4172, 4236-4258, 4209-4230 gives 0.3 AA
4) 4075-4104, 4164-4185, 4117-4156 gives 0.5 AA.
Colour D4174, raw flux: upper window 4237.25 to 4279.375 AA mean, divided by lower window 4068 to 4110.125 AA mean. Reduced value 0.86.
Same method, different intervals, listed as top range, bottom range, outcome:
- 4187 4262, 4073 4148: 0.87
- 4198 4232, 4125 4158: 0.94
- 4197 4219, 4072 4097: 0.85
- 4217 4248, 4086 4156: 0.88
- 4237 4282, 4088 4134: 0.88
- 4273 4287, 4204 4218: 1.06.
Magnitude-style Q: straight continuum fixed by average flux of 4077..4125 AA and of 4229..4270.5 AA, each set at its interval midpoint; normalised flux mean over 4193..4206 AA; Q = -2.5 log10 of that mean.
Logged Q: 0.08 mag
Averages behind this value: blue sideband 47.7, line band 39.9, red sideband 40.5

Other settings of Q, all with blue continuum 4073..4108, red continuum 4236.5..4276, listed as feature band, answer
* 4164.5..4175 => 0.11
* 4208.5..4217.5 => 0.04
